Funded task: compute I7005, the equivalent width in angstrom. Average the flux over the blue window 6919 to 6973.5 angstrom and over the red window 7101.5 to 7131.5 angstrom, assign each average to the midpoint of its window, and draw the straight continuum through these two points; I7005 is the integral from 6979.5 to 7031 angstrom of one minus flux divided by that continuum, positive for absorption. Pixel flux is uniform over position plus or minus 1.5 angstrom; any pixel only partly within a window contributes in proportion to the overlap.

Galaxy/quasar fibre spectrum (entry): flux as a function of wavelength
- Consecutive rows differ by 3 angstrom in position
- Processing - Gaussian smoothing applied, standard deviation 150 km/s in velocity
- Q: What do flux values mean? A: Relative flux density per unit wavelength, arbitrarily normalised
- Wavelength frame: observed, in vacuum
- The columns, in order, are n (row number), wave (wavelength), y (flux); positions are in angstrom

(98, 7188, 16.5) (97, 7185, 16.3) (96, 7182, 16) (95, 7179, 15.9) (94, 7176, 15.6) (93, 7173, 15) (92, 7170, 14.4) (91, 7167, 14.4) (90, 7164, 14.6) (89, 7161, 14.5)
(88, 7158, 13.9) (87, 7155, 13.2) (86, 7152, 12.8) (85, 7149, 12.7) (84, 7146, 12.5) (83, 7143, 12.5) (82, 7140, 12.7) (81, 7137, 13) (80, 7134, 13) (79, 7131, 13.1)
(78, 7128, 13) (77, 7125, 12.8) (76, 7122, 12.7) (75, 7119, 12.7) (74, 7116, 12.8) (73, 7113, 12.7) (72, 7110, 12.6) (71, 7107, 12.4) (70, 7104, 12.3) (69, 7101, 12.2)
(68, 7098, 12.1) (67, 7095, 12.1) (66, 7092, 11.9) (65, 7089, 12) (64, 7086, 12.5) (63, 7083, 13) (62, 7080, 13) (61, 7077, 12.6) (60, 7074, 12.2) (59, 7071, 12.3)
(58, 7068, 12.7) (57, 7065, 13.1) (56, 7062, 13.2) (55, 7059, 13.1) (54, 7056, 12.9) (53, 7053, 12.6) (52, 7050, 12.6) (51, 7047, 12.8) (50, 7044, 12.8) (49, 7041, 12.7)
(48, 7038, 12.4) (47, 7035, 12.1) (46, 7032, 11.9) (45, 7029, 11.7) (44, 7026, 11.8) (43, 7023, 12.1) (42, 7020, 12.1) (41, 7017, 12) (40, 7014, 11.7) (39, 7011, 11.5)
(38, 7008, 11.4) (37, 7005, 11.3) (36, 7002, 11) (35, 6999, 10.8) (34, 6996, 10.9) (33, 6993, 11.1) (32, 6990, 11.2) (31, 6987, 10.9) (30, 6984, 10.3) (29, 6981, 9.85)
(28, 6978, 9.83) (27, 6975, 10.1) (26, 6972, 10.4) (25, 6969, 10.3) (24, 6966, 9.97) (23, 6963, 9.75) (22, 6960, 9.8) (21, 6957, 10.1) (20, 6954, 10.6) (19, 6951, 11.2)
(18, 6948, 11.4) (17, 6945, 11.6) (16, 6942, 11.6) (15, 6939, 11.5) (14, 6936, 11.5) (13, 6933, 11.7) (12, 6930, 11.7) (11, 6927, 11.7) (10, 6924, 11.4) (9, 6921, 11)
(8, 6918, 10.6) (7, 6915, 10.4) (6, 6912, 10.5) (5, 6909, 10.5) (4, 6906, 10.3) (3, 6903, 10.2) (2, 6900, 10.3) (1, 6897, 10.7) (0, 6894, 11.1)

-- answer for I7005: 1.2 angstrom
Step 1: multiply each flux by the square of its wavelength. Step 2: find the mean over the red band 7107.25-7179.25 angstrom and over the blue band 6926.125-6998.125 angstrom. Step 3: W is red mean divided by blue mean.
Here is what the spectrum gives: 1.3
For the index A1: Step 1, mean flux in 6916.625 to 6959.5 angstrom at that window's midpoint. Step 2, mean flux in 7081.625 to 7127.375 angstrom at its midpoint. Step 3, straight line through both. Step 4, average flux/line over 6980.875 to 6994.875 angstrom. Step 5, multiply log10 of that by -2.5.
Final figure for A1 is 0.08 mag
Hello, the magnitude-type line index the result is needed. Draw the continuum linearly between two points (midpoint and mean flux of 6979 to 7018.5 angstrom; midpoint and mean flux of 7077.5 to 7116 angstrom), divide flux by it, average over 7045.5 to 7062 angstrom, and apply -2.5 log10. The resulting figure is -0.089 mag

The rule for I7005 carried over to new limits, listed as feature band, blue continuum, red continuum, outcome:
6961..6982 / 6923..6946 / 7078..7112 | 3.11 angstrom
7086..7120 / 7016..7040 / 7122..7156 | 0.61 angstrom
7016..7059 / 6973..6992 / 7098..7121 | -3.99 angstrom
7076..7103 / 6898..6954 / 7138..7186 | 1.68 angstrom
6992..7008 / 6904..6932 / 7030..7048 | 1.18 angstrom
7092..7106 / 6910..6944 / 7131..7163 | 0.60 angstrom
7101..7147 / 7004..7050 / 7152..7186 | 3.98 angstrom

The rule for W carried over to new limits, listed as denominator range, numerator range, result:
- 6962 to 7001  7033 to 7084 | 1.24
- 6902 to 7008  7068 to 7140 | 1.22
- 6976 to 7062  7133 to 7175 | 1.20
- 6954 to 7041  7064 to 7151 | 1.18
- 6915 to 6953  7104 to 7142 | 1.19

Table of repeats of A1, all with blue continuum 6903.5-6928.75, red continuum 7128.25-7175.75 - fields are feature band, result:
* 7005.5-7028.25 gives 0.017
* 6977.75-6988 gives 0.132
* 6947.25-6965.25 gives 0.084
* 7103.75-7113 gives 0.045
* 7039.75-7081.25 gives -0.025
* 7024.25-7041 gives 0.009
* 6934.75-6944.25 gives -0.046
